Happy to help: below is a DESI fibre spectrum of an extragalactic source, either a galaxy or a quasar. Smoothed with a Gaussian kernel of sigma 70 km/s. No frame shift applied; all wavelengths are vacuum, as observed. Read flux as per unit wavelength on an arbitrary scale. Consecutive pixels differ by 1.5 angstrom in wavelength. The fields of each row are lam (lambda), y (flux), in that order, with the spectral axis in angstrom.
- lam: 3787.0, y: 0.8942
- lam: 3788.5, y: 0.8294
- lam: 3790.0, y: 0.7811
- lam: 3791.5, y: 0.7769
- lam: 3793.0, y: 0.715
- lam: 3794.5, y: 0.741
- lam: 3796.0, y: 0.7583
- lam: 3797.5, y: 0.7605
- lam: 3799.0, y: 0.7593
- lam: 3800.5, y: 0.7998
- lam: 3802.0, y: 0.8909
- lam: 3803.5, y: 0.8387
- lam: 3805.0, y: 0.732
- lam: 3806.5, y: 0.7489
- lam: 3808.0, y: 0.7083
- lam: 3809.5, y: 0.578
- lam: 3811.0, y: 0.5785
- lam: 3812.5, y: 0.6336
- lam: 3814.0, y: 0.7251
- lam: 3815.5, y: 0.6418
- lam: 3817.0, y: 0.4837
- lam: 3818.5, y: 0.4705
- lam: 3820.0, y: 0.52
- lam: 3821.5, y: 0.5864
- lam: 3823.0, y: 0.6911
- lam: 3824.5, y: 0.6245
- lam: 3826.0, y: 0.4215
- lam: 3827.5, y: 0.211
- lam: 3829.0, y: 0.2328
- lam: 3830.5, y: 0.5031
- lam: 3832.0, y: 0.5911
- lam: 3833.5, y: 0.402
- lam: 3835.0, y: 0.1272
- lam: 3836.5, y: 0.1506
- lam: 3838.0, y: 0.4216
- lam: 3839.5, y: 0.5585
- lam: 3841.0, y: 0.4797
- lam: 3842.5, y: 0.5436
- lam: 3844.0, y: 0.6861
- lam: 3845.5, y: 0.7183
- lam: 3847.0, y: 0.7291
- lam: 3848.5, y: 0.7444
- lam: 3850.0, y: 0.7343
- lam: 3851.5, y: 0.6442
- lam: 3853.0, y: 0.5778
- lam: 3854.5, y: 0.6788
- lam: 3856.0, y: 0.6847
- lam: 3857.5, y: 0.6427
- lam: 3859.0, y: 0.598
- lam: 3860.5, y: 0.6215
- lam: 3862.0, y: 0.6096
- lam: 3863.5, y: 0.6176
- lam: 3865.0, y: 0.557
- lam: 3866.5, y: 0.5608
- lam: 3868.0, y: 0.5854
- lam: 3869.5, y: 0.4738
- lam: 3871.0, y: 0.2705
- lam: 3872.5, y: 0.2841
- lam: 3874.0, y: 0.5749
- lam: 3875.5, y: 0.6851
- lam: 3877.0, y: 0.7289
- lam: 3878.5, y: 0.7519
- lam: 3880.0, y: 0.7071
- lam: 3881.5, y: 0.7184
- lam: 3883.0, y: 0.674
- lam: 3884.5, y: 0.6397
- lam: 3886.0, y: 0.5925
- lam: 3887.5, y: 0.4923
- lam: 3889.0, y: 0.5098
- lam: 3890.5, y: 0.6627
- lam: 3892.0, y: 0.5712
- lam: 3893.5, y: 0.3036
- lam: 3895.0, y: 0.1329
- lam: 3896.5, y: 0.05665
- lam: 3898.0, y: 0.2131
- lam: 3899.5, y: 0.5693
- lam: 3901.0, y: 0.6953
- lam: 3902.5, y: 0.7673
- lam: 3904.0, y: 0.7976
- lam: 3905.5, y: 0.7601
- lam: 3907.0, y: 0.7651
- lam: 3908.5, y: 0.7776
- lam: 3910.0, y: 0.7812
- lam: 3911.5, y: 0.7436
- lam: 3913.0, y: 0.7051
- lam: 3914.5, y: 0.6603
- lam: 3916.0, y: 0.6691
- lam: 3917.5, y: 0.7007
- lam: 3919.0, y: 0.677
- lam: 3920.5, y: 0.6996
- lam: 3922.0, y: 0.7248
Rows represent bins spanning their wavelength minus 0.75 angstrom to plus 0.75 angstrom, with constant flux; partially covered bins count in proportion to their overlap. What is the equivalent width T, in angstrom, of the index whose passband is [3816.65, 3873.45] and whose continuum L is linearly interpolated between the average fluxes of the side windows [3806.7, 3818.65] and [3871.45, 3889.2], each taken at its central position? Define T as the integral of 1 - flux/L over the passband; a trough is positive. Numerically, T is 7.9 angstrom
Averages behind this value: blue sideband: 0.616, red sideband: 0.611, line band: 0.528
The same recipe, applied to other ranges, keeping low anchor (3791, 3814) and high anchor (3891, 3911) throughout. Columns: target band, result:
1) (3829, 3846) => 5.4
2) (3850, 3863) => 0.0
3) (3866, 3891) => 0.6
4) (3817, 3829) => 3.7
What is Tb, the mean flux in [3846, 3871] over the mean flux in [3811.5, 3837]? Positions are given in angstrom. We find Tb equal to 1.30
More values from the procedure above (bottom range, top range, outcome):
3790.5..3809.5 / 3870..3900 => 0.66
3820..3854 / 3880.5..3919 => 1.16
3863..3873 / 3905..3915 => 1.55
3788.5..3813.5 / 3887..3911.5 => 0.76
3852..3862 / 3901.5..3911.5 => 1.22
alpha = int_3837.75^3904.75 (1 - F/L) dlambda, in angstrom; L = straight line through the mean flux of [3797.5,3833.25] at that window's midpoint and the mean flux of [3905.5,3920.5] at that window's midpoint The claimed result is 9.4 angstrom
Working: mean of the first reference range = 0.608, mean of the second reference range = 0.721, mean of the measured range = 0.576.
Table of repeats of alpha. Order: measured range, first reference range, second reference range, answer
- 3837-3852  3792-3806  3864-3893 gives 1.0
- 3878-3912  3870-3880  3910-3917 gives 2.2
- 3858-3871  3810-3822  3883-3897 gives -1.6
